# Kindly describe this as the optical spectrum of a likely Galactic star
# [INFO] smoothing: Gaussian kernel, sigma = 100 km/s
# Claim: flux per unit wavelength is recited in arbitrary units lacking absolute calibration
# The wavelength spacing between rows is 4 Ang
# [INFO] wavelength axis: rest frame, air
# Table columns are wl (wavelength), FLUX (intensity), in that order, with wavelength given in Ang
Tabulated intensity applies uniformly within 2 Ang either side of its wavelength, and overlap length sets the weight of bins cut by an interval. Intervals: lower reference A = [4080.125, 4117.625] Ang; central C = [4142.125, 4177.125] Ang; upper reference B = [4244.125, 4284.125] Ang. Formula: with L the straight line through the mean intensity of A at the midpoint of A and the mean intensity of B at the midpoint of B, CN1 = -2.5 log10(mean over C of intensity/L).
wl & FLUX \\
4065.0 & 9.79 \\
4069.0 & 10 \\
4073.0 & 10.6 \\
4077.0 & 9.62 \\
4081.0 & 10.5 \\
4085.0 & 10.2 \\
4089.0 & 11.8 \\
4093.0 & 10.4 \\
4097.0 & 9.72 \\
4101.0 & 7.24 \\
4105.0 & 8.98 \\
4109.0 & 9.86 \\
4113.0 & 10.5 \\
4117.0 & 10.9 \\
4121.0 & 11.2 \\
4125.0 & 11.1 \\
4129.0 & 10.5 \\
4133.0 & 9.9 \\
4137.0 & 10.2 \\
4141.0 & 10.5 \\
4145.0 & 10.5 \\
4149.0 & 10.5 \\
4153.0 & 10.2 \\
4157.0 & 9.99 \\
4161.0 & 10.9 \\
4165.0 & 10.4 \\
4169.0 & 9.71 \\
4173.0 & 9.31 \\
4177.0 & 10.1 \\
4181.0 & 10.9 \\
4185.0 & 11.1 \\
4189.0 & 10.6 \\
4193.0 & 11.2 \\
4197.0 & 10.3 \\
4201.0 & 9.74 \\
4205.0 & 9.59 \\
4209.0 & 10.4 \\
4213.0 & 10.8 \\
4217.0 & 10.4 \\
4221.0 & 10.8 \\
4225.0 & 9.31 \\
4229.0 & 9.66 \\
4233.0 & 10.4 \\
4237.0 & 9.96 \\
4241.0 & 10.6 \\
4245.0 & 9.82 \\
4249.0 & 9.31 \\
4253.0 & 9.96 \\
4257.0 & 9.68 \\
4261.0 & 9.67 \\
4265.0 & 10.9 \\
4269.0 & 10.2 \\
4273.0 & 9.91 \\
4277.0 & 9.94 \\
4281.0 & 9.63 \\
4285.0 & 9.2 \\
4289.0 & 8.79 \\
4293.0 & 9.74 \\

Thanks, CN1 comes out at -0.03 mag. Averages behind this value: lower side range 9.96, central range 10.2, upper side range 9.88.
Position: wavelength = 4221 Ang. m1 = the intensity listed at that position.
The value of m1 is 10.8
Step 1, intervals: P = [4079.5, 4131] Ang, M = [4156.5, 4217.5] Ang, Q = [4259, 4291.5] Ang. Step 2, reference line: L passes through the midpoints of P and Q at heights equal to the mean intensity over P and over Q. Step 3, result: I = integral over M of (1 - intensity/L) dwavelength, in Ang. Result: -2.1 Ang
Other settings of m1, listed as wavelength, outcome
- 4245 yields 9.82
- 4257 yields 9.68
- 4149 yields 10.5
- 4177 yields 10.1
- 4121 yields 11.2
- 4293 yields 9.74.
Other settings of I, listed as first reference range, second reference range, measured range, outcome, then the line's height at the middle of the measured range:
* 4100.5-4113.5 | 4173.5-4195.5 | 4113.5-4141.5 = -3.00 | 9.59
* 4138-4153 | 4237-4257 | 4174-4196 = -0.99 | 10.2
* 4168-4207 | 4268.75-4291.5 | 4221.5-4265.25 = -0.35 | 9.85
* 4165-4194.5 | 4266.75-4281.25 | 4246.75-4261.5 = 0.59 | 10.1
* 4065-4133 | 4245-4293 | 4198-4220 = -0.71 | 9.9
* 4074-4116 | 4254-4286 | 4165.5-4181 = -0.01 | 9.92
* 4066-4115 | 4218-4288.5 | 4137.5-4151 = -0.72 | 9.94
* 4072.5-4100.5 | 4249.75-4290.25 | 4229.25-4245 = -0.50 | 9.87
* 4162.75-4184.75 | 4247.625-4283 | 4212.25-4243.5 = -0.58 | 10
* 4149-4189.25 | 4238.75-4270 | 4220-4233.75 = 0.21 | 10.1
